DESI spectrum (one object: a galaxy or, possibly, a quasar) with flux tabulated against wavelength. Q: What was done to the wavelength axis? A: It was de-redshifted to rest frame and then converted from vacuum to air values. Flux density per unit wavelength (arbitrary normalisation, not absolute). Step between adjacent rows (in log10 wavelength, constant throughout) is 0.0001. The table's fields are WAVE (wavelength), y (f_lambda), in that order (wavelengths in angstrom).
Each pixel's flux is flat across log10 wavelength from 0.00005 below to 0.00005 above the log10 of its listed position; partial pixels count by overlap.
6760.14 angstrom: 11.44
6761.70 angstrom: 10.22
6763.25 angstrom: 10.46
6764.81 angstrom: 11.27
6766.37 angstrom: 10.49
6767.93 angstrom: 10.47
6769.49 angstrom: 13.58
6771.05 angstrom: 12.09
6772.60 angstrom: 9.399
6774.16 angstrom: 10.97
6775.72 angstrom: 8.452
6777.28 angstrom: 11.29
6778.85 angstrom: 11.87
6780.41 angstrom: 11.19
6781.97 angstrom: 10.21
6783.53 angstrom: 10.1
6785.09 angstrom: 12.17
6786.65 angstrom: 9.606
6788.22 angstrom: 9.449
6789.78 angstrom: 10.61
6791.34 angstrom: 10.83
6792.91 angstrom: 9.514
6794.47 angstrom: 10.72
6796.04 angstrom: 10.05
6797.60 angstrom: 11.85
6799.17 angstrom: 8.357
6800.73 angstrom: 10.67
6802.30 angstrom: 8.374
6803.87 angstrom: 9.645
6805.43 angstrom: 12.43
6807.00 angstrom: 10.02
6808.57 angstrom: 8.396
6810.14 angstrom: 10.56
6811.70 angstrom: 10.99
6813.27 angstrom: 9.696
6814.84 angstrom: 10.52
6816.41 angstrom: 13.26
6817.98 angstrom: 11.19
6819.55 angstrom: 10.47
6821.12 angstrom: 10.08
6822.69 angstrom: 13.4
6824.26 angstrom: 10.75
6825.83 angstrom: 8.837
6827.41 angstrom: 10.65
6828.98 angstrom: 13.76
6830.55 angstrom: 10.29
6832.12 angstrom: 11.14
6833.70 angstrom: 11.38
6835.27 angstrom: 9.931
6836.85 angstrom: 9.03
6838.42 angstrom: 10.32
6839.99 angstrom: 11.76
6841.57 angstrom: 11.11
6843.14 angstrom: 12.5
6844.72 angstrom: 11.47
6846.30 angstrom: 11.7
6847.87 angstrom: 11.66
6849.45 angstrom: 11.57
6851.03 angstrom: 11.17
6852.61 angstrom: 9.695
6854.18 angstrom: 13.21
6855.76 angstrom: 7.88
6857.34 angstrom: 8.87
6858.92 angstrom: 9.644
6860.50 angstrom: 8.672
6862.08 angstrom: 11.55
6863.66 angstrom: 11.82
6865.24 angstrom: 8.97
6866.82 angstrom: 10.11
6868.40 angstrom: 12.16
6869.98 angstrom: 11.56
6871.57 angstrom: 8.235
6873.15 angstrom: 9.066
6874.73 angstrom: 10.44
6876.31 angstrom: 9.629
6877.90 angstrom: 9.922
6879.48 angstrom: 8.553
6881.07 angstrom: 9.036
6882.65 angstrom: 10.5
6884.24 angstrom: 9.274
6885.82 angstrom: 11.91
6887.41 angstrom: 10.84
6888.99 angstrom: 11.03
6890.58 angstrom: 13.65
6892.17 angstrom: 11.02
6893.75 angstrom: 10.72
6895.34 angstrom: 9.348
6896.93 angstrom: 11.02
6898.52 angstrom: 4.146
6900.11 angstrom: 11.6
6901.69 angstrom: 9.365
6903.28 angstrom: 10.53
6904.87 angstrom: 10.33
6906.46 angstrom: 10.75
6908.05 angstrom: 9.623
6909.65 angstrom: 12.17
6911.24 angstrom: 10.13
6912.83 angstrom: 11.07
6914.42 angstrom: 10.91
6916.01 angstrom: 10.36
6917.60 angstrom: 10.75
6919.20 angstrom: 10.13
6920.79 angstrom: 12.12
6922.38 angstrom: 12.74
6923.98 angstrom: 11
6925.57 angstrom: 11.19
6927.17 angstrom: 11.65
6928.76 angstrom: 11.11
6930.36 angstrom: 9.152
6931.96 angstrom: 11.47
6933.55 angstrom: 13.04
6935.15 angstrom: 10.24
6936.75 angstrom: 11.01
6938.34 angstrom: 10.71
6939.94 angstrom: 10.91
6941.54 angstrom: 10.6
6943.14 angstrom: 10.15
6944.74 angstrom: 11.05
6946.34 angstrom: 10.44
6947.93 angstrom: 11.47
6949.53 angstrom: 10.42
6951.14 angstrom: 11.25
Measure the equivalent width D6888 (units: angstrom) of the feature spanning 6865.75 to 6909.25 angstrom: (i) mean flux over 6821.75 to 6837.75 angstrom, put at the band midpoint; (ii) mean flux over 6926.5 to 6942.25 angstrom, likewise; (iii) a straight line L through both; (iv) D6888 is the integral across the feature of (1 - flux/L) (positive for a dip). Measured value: 3.1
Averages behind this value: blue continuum 10.9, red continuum 11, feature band 10.2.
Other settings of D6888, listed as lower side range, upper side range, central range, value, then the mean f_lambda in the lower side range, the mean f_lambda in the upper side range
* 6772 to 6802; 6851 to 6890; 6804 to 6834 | -1.83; 10.4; 10.1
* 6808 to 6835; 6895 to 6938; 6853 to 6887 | 2.27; 10.9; 10.6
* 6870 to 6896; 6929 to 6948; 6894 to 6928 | 0.08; 10.2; 10.8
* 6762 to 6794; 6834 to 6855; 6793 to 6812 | 1.30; 10.7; 11.2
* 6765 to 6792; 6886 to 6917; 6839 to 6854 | -1.21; 10.8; 10.5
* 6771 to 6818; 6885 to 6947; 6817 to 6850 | -1.77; 10.4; 10.8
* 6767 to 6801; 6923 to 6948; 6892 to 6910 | 1.50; 10.6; 10.9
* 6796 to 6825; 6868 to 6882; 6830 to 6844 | -0.81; 10.6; 9.78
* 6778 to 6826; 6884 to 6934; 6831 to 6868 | -0.14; 10.5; 10.8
